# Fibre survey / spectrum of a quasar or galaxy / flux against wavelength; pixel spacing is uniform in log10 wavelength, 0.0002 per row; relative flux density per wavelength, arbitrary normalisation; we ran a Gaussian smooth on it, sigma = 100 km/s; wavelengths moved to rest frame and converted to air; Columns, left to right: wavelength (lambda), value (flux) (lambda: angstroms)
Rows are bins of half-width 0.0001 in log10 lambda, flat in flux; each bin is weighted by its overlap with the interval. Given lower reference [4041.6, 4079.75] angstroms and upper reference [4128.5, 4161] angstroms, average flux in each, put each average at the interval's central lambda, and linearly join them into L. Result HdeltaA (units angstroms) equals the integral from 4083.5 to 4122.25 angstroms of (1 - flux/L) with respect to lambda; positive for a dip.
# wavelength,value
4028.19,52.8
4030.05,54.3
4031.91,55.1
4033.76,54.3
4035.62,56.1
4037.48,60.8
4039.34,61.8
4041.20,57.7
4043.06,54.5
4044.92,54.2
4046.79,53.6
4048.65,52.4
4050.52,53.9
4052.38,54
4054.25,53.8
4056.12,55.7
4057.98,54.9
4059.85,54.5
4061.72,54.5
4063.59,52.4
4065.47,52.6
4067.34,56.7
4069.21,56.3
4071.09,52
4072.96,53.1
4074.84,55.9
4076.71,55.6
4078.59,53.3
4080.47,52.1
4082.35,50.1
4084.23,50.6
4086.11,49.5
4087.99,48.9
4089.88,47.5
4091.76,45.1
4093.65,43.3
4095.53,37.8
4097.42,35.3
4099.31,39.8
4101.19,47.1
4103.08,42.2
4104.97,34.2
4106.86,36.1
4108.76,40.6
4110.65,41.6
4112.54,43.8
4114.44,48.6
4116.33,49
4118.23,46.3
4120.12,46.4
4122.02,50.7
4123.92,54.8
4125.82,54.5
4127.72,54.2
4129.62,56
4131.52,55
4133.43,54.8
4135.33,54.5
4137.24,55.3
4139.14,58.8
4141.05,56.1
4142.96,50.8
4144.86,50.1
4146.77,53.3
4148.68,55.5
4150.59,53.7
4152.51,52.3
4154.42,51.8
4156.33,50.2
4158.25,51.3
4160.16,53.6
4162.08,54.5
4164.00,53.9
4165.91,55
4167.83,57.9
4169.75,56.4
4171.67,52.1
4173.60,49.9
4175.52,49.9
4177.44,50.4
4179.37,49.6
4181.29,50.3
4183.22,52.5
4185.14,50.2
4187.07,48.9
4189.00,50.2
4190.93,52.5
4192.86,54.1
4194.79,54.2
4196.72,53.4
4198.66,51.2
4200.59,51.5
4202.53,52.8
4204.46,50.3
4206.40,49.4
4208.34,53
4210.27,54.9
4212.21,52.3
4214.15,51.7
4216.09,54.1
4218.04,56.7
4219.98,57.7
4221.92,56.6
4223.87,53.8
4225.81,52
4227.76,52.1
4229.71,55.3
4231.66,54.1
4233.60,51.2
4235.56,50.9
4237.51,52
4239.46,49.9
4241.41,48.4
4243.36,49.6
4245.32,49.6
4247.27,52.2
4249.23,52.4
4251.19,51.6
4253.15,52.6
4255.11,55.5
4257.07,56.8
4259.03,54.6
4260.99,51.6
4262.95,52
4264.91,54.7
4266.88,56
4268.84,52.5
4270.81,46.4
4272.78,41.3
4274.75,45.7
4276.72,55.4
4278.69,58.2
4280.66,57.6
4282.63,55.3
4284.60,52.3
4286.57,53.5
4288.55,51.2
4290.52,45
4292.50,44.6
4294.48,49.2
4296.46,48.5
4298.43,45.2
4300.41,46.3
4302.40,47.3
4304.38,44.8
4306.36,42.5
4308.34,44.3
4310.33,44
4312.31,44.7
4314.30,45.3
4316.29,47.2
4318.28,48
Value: 7.3 angstroms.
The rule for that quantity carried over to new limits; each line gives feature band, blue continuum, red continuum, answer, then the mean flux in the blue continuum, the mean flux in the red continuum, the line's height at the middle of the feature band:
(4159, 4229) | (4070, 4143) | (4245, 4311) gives -4.54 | 48.7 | 50.3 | 49.6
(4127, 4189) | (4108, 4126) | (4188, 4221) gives -3.82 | 47.4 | 52.9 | 50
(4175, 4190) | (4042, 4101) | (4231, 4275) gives 0.30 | 51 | 51.4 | 51.3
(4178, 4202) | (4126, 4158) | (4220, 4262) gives 0.77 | 53.8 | 52.6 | 53.3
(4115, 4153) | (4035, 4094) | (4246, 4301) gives -0.23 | 53.4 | 51.4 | 52.7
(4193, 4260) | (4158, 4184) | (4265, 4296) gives -1.24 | 52.7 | 51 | 51.8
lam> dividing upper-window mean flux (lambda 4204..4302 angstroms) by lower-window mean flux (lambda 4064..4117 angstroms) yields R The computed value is 1.10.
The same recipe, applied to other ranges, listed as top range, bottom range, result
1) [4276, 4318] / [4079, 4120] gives 1.09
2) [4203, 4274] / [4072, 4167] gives 1.05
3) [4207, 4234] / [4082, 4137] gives 1.15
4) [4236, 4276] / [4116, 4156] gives 0.97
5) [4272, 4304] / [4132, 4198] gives 0.94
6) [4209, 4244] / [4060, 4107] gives 1.10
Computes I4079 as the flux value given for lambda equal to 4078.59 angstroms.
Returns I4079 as 53.3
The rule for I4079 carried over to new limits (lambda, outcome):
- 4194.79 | 54.2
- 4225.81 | 52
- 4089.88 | 47.5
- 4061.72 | 54.5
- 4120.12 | 46.4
